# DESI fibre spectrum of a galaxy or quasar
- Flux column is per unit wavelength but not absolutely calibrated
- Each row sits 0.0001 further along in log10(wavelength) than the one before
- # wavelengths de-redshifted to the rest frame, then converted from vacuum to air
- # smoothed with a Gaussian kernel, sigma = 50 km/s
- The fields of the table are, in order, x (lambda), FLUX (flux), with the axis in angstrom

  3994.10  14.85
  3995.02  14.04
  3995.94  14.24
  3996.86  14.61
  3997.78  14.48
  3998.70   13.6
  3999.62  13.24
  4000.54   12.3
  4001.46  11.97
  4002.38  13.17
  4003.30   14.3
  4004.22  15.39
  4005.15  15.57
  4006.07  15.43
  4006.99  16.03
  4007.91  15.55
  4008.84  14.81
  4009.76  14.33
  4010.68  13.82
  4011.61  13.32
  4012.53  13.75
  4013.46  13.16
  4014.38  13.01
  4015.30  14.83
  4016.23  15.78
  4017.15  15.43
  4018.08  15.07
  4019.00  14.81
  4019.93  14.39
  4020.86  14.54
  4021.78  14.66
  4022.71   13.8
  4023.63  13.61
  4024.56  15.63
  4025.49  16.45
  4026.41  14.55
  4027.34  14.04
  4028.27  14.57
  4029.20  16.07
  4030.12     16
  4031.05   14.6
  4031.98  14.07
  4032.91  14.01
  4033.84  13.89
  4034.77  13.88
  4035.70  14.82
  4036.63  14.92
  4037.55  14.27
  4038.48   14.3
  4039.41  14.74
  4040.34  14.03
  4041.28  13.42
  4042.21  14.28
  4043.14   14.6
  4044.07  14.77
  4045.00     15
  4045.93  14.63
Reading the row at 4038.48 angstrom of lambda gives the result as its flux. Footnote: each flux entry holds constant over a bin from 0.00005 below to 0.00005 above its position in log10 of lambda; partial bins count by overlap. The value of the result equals 14.3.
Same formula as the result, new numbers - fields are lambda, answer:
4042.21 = 14.28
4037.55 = 14.27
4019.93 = 14.39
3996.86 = 14.61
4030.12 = 16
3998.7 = 13.6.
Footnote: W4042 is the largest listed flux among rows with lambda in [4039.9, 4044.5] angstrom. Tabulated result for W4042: 14.77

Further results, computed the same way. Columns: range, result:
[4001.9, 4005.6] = 15.57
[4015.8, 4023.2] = 15.78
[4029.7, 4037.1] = 16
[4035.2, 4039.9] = 14.92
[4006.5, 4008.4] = 16.03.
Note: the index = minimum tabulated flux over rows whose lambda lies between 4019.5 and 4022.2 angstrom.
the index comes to 14.39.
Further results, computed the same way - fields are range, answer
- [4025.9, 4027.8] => 14.04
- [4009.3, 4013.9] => 13.16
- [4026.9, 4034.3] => 13.89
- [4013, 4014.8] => 13.01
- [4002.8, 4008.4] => 14.3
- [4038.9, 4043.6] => 13.42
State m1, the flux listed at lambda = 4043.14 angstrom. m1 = 14.6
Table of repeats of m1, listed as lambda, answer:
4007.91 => 15.55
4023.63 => 13.61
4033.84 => 13.89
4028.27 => 14.57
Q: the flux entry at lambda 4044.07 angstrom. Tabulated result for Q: 14.77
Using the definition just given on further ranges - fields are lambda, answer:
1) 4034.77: 13.88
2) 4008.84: 14.81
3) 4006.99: 16.03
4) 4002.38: 13.17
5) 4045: 15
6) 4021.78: 14.66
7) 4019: 14.81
